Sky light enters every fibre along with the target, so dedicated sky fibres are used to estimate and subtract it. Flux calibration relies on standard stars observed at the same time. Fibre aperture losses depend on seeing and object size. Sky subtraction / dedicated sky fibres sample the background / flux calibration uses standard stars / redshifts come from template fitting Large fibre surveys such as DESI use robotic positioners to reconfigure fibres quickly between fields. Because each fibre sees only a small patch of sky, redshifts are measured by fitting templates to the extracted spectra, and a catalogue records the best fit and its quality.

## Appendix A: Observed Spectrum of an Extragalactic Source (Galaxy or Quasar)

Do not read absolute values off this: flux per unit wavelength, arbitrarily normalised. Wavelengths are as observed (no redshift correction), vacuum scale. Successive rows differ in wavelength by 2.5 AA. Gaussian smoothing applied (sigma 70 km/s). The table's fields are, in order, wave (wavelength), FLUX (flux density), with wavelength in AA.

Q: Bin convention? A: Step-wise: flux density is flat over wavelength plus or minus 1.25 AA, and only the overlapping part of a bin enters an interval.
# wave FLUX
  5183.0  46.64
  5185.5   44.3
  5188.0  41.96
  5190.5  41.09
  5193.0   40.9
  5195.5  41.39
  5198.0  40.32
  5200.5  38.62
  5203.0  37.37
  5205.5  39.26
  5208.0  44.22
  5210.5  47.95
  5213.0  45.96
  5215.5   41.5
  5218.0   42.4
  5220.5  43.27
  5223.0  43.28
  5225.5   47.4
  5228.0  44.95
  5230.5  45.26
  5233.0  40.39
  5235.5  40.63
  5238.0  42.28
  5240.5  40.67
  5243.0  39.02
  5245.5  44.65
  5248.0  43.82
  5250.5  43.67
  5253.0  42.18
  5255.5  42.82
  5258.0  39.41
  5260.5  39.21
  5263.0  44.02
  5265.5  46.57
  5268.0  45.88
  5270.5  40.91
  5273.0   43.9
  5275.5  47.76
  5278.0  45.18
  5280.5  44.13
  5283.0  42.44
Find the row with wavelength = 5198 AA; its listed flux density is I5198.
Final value 40.32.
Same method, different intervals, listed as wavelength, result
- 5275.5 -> 47.76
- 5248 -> 43.82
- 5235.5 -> 40.63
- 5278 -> 45.18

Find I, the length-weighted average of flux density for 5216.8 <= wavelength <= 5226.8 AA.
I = 44.1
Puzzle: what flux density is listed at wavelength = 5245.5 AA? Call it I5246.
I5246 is 44.65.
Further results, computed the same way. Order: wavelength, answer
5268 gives 45.88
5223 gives 43.28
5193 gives 40.9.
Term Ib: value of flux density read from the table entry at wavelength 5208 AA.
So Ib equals 44.22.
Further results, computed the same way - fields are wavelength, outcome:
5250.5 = 43.67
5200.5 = 38.62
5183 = 46.64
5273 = 43.9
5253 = 42.18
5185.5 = 44.3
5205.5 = 39.26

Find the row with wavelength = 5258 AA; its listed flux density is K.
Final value 39.41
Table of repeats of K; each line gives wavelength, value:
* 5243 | 39.02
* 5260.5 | 39.21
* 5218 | 42.4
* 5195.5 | 41.39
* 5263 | 44.02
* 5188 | 41.96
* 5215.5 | 41.5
